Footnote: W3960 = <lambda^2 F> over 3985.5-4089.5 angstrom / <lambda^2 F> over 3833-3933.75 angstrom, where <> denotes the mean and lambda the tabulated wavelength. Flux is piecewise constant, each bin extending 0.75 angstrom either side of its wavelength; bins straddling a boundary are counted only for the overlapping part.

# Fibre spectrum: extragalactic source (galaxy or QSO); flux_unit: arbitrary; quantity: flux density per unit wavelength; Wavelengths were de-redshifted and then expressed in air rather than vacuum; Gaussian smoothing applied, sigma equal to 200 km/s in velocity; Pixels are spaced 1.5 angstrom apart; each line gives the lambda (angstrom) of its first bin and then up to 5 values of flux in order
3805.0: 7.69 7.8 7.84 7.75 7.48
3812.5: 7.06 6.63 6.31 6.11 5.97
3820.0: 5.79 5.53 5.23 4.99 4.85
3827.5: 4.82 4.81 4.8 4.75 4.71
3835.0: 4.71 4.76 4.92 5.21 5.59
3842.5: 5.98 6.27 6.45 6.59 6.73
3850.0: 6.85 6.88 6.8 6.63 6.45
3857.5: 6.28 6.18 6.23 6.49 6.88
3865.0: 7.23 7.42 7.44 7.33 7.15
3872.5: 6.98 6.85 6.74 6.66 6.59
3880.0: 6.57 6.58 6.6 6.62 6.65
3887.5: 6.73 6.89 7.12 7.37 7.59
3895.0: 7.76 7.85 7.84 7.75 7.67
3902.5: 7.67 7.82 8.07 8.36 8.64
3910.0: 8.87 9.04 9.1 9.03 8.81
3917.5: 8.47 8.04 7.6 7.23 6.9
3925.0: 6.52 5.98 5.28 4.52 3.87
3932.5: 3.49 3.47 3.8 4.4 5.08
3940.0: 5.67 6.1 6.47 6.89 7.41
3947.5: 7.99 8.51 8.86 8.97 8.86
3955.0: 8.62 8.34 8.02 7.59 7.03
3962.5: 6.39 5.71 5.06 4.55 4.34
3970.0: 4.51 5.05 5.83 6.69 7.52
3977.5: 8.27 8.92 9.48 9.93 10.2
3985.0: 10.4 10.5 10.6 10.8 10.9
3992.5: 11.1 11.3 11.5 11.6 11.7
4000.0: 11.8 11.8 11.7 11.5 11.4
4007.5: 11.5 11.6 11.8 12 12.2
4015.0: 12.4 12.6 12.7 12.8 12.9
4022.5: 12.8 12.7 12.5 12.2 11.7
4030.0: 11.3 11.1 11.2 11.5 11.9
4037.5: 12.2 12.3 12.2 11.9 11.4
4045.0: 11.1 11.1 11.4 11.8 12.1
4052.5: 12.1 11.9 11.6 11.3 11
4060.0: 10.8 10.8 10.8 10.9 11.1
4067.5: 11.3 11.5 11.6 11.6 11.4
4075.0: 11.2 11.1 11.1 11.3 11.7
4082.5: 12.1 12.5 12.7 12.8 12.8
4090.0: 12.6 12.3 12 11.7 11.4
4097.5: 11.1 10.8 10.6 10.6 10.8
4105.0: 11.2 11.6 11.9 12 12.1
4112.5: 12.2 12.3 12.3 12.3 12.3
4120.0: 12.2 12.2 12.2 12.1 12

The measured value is 1.85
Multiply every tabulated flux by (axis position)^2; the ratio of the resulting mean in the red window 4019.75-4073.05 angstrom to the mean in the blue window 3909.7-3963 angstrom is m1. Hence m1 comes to 1.77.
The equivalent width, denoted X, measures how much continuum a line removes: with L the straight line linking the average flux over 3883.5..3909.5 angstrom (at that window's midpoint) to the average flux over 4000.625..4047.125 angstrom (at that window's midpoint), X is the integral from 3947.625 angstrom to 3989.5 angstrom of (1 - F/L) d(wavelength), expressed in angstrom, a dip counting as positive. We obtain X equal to 9.4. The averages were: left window 7.56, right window 11.9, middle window 7.79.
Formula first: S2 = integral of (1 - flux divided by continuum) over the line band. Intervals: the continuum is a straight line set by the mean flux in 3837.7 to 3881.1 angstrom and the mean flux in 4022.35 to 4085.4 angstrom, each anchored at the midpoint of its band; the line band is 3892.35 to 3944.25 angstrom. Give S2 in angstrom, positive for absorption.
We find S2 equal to 7.18 angstrom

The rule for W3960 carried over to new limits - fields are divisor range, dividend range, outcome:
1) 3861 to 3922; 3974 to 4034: 1.58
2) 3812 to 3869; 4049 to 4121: 2.20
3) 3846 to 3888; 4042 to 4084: 1.86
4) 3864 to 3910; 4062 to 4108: 1.74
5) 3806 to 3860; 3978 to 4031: 2.09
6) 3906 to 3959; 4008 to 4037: 1.79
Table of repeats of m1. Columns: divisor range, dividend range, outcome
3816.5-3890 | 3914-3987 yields 1.18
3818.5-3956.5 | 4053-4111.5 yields 1.91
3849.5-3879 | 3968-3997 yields 1.40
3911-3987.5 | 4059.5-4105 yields 1.74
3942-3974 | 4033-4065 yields 1.75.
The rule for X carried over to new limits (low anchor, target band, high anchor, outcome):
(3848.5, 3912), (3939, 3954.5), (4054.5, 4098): 2.04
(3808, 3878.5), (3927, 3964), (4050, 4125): 8.98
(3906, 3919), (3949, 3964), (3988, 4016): 3.16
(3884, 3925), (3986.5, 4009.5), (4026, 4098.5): -2.91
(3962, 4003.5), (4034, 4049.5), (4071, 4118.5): -1.98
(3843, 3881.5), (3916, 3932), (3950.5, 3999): 2.40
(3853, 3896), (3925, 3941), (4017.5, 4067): 7.26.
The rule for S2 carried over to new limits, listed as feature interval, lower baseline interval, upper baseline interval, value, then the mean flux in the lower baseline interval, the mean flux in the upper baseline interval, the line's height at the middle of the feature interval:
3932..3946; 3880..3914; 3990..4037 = 6.09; 7.65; 11.9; 9.17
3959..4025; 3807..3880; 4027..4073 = 1.57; 6.23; 11.5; 10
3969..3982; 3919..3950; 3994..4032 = 2.85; 5.94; 12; 9.09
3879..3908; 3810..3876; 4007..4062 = 1.17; 6.14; 11.9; 7.64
